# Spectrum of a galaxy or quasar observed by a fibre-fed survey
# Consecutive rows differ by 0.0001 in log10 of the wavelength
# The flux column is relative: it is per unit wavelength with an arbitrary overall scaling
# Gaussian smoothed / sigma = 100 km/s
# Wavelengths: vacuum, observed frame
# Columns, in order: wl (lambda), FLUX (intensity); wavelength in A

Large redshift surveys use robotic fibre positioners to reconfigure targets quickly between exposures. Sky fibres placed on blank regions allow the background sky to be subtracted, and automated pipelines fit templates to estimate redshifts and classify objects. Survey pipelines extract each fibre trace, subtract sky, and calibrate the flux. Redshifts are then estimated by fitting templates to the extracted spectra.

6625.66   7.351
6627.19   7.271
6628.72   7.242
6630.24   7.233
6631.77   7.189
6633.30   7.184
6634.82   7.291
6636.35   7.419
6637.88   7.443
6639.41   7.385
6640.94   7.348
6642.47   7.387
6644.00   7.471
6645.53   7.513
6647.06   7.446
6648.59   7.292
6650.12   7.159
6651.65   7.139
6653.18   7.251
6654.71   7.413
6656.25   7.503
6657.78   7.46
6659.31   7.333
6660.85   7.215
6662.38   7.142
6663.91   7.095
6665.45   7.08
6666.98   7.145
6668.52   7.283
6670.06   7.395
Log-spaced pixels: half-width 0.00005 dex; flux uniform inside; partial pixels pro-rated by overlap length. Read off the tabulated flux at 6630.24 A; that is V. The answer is 7.233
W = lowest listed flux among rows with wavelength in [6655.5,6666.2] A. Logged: 7.08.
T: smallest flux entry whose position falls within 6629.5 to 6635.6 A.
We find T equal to 7.184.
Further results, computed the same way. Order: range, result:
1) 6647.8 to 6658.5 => 7.139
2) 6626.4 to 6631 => 7.233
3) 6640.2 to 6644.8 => 7.348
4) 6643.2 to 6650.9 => 7.159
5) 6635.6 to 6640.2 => 7.385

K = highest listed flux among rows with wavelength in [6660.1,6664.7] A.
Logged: 7.215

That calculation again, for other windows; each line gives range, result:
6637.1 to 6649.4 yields 7.513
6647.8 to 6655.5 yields 7.413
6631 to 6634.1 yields 7.189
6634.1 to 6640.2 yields 7.443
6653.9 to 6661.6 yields 7.503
